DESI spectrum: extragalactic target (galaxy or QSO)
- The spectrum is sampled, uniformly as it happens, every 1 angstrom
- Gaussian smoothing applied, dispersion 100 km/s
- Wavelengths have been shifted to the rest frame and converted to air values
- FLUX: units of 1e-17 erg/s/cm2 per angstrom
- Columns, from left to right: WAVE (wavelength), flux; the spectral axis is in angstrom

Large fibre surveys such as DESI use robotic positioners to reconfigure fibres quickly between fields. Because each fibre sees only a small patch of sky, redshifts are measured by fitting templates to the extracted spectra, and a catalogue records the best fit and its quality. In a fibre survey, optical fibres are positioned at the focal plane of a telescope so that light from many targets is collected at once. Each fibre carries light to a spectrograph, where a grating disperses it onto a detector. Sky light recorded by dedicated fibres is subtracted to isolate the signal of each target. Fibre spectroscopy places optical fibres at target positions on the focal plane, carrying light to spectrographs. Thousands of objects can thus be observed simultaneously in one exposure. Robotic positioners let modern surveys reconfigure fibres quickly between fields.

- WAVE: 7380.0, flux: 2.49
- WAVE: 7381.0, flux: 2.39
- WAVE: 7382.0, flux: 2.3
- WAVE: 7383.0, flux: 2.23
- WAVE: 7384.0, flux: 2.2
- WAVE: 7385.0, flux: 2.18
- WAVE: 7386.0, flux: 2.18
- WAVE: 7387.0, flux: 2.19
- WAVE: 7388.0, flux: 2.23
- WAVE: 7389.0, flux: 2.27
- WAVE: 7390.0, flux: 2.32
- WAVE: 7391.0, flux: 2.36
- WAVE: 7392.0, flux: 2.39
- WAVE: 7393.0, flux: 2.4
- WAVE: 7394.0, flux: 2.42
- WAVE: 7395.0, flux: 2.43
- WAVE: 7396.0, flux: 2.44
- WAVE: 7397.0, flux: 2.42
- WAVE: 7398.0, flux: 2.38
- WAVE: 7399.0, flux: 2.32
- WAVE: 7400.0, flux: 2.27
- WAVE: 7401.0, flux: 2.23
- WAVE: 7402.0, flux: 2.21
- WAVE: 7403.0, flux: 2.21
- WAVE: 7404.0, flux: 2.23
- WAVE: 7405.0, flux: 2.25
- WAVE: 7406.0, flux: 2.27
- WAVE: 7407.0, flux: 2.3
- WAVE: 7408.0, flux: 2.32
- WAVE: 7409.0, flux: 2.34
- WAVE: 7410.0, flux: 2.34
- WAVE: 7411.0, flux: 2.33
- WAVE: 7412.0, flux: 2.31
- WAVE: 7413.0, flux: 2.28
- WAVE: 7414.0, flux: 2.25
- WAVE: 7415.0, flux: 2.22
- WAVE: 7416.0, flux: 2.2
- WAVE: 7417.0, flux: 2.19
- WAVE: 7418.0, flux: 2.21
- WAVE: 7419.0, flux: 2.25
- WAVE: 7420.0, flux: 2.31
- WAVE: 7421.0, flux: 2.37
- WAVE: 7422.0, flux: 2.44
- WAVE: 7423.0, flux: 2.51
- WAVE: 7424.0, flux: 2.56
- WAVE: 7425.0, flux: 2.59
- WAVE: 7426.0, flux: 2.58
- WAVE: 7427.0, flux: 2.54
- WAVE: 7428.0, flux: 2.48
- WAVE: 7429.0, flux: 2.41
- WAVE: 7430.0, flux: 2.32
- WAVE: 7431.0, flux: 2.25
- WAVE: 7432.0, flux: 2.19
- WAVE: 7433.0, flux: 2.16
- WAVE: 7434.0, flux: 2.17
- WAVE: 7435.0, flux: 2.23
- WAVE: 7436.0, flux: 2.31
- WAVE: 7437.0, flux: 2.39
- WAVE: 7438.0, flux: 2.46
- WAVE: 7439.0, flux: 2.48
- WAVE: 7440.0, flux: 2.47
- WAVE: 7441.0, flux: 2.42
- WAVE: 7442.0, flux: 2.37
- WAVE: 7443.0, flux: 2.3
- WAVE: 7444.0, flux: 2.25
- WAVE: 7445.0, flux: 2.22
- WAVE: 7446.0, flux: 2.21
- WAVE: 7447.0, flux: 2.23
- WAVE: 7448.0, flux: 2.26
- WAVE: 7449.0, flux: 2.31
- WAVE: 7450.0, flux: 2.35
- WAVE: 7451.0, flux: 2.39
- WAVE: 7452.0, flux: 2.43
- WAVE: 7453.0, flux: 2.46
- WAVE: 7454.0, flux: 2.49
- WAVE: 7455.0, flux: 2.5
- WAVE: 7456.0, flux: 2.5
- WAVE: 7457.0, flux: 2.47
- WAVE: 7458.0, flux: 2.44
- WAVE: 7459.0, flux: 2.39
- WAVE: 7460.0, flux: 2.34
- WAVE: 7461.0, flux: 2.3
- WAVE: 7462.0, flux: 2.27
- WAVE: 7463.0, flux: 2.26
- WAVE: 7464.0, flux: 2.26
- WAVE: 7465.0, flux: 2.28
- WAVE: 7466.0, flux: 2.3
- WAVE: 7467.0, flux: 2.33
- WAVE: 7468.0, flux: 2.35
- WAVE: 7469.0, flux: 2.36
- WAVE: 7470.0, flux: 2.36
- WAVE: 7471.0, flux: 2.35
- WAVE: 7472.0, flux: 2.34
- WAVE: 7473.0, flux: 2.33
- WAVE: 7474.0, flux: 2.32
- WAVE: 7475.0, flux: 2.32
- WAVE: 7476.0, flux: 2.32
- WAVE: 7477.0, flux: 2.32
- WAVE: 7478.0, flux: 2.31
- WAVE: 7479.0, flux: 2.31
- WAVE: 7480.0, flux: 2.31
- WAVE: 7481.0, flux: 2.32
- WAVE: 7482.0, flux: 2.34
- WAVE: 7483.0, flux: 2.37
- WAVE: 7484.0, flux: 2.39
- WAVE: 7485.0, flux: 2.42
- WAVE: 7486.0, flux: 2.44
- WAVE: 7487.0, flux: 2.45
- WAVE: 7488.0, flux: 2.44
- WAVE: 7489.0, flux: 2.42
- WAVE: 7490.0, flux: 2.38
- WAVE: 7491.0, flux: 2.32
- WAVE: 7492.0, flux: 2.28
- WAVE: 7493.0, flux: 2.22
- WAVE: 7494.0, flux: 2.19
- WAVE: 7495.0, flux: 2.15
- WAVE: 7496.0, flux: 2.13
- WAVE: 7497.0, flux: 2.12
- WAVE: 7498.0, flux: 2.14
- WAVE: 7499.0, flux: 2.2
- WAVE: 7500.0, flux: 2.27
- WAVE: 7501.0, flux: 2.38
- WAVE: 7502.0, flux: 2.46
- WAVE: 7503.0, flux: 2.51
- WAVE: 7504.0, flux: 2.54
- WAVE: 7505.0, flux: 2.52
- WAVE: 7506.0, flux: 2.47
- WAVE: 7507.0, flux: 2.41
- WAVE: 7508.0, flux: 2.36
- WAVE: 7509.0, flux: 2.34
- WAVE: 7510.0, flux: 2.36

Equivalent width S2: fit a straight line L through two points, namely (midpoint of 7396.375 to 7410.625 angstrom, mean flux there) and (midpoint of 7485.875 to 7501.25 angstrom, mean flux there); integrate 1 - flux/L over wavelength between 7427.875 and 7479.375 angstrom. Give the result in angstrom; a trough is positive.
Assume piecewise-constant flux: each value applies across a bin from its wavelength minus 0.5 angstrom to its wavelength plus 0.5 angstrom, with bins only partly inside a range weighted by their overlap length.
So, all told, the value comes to -1.2 angstrom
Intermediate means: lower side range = 2.29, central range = 2.34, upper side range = 2.28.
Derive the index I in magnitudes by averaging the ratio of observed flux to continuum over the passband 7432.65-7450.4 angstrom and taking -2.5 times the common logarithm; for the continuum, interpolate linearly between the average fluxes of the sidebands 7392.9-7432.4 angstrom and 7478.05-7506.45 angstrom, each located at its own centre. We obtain 0.01 mag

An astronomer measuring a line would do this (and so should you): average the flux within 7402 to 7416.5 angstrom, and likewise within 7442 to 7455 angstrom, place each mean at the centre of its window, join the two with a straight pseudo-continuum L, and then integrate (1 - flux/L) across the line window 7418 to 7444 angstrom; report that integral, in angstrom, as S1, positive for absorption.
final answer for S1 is -0.79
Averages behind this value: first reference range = 2.27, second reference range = 2.33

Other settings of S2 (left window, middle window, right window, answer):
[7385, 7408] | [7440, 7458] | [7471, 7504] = -0.4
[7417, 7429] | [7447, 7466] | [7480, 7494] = 0.2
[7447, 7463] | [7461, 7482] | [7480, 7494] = 0.5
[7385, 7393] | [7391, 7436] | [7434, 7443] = -0.1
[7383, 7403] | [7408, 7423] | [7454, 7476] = 0.1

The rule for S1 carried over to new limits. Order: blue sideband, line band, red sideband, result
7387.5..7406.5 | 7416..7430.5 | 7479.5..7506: -0.50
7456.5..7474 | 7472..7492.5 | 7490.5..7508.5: -0.26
